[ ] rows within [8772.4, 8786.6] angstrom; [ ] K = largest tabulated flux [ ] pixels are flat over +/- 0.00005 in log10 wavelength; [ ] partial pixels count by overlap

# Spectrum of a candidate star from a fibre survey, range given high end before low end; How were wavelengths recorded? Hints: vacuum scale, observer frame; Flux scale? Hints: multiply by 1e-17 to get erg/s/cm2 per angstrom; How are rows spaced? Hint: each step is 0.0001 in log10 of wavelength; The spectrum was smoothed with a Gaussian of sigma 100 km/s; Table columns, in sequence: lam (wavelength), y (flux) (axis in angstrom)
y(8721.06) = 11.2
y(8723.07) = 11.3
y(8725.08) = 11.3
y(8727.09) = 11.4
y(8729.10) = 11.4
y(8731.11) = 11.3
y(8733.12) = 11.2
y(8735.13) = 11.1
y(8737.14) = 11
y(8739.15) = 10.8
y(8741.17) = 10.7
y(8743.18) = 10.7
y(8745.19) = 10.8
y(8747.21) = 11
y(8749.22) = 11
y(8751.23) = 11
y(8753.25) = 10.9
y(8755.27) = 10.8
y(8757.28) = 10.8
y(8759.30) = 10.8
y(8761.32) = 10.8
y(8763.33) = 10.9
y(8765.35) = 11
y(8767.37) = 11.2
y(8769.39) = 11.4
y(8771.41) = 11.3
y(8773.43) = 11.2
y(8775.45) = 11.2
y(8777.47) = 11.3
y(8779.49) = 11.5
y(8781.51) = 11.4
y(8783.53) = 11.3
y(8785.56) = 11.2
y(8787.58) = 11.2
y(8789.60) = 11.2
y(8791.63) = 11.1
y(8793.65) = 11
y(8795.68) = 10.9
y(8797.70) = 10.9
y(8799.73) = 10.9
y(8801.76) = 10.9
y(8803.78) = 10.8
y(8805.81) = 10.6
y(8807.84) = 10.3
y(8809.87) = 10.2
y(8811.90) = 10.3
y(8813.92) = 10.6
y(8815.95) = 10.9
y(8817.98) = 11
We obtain 11.5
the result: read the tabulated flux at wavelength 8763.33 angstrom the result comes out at 10.9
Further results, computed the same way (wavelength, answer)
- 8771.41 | 11.3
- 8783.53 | 11.3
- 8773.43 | 11.2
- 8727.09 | 11.4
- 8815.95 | 10.9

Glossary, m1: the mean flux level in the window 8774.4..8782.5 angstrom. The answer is 11.4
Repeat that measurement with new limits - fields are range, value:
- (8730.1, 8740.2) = 11.1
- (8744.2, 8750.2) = 10.9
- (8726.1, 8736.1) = 11.3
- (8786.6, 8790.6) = 11.2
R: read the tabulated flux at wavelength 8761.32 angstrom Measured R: 10.8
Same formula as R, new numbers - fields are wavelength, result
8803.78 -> 10.8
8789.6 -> 11.2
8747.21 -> 11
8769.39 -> 11.4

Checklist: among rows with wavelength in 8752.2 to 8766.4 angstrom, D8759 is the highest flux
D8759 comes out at 11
